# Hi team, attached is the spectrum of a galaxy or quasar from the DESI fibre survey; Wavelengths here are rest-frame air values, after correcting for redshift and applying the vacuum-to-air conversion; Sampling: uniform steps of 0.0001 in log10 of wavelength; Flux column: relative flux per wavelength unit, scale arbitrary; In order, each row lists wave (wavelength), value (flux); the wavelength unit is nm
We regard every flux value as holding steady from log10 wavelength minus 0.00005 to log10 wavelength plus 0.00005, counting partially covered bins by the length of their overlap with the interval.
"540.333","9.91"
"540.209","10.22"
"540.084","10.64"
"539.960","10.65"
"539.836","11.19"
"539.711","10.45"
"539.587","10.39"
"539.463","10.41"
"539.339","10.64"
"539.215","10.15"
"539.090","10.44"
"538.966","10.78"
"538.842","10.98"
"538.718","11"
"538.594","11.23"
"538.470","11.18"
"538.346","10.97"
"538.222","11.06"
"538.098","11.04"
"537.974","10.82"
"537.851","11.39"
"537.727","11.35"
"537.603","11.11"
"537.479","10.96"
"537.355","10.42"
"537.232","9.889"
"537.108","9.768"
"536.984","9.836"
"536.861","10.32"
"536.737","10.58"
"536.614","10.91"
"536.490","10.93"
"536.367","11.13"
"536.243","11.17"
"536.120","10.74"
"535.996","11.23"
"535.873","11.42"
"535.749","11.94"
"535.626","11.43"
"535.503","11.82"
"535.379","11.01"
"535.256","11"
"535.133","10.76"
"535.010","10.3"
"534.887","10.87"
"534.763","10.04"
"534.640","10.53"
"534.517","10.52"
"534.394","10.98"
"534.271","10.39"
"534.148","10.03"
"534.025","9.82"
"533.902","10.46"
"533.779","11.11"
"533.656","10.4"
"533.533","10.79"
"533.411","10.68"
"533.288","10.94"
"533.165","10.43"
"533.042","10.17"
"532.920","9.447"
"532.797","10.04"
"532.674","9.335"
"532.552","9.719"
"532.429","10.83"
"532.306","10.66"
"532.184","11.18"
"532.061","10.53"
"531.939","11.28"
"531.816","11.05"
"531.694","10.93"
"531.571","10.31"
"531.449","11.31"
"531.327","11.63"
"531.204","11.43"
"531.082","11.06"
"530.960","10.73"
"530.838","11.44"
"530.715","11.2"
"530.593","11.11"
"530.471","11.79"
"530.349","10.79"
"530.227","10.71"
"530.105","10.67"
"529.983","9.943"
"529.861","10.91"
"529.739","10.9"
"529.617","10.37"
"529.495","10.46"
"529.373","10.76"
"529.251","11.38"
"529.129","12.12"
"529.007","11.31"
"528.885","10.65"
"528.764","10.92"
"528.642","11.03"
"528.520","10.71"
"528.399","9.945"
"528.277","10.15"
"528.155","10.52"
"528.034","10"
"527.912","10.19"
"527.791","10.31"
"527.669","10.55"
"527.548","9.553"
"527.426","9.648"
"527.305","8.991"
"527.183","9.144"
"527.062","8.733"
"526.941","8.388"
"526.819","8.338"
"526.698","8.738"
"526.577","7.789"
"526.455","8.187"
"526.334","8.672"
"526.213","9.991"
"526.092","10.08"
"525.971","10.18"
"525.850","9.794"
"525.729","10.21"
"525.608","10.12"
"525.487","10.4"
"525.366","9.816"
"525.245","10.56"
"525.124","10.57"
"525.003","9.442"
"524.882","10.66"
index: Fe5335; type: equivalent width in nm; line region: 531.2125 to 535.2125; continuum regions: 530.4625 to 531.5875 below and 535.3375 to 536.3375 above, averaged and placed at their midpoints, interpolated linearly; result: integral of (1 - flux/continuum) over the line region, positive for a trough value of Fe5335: 0.25 nm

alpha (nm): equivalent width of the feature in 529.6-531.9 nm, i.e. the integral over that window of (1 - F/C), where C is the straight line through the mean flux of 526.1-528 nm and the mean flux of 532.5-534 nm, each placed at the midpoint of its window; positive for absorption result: -0.265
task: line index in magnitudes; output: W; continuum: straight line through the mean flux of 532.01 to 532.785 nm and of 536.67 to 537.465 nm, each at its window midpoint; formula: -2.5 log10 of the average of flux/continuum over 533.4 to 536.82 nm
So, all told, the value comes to -0.06 mag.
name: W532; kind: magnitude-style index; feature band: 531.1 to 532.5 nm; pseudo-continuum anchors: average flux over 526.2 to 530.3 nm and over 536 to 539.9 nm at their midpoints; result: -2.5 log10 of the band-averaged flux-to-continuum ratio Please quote -0.07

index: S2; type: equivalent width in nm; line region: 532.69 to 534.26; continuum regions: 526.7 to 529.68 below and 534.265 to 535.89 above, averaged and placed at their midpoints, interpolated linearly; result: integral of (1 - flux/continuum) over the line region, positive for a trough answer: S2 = 0.06 nm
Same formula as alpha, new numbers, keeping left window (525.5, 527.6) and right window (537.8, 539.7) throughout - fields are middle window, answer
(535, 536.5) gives -0.11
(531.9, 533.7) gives -0.07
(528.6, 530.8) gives -0.30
